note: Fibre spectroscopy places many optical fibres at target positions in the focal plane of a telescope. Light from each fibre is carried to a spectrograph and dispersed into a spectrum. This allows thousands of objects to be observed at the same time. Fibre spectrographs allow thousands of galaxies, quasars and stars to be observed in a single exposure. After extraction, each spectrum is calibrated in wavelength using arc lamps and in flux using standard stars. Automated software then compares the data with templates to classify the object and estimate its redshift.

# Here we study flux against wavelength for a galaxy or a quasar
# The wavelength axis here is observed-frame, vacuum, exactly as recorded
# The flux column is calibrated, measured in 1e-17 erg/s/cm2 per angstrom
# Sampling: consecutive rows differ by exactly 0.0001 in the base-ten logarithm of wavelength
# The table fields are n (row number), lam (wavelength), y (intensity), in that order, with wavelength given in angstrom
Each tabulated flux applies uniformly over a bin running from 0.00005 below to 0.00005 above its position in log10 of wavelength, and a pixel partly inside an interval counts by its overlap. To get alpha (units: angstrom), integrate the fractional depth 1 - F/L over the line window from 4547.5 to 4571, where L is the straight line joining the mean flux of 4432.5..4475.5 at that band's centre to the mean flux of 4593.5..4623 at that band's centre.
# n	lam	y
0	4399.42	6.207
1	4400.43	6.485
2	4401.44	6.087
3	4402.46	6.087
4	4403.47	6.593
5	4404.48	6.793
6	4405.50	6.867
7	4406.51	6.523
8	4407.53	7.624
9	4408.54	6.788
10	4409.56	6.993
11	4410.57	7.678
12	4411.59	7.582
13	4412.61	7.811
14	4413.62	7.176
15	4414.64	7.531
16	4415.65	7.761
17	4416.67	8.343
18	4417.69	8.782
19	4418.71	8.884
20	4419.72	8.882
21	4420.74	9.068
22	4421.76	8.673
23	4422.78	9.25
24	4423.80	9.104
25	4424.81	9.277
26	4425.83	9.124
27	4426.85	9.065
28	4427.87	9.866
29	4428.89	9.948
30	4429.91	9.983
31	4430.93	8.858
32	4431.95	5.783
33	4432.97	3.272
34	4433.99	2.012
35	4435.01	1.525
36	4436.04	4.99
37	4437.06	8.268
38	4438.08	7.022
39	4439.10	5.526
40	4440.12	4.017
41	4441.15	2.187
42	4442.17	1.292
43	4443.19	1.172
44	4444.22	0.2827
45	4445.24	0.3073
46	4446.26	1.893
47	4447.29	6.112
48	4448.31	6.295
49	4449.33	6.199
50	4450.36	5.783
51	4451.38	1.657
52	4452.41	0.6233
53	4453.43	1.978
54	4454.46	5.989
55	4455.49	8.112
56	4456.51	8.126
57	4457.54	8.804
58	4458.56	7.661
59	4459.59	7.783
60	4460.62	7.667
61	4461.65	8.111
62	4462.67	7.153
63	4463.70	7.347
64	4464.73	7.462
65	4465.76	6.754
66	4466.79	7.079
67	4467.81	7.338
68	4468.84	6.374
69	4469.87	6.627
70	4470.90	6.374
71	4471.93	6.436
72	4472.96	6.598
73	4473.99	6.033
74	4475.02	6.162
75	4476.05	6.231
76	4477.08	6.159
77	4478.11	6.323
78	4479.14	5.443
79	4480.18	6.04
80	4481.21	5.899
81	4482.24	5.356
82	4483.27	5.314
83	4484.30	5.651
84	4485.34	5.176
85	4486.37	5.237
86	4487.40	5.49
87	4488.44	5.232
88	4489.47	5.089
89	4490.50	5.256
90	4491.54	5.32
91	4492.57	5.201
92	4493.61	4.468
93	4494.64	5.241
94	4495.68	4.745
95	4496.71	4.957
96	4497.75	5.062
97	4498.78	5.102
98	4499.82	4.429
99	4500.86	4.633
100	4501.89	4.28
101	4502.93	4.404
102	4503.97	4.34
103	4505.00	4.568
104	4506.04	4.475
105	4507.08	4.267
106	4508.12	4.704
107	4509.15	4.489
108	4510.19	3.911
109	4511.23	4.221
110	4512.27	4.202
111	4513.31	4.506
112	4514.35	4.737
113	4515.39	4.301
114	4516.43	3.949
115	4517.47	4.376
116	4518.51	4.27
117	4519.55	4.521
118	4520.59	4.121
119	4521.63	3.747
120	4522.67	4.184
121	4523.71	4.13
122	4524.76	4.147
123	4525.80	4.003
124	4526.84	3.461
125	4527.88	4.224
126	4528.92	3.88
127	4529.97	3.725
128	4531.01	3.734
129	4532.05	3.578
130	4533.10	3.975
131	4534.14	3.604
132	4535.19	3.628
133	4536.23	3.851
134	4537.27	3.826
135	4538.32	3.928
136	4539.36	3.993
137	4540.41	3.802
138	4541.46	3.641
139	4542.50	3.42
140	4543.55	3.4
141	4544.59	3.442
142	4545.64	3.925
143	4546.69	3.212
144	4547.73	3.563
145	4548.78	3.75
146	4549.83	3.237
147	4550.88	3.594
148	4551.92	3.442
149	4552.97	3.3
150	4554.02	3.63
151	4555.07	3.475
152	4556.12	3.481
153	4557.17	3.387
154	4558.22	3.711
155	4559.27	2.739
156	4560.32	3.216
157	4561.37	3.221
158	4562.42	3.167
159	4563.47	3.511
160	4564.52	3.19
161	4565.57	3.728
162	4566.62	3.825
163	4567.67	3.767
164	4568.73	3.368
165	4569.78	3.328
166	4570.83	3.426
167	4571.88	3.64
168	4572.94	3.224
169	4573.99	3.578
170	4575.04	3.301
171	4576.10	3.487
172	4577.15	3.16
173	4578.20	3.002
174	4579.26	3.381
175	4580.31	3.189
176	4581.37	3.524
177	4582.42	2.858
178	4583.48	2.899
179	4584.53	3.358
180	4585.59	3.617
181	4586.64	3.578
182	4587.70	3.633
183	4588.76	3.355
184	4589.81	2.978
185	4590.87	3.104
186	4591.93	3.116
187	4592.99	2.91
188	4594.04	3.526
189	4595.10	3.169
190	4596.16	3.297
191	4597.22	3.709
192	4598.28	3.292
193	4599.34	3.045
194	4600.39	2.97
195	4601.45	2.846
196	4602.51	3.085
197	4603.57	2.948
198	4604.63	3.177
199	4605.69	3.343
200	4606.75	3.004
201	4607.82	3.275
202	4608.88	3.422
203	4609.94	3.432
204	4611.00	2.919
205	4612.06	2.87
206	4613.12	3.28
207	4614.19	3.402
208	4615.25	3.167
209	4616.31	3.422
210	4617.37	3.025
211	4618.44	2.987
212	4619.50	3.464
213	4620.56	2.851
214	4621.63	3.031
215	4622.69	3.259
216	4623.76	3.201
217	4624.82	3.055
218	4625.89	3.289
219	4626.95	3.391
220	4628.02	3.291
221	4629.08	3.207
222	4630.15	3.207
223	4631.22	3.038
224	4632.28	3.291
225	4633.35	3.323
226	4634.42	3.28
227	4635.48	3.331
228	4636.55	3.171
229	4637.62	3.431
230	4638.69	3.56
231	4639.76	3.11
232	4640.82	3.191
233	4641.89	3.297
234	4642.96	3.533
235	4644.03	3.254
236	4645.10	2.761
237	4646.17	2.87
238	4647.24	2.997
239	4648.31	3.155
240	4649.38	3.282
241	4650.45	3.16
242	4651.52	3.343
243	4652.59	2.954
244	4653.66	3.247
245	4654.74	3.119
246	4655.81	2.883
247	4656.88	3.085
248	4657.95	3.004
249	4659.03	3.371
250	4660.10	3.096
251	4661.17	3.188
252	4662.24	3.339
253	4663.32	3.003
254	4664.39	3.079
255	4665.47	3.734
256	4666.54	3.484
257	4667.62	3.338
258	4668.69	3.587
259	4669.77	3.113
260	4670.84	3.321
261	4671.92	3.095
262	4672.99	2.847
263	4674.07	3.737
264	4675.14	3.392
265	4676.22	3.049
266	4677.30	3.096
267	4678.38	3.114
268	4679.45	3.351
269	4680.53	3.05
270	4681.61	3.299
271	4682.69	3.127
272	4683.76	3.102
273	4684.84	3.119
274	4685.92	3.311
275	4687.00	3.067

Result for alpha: 2.6 angstrom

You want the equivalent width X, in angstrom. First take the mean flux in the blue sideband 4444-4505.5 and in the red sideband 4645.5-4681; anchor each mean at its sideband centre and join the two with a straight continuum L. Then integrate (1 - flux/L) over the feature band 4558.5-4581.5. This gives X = 5.3 angstrom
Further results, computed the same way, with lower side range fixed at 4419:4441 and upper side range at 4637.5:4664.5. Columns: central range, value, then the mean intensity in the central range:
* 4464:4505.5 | 4.3 angstrom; 5.6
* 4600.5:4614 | 2.8 angstrom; 3.13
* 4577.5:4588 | 2.7 angstrom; 3.29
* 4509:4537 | 7.5 angstrom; 4.05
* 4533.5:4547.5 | 4.1 angstrom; 3.67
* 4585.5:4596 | 2.4 angstrom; 3.29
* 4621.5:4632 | 1.2 angstrom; 3.21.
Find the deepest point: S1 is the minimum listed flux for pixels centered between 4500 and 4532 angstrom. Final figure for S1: 3.461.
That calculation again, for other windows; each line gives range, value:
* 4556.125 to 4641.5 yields 2.739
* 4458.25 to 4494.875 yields 4.468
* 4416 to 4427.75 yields 8.343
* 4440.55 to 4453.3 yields 0.2827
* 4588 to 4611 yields 2.846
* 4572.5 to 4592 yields 2.858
